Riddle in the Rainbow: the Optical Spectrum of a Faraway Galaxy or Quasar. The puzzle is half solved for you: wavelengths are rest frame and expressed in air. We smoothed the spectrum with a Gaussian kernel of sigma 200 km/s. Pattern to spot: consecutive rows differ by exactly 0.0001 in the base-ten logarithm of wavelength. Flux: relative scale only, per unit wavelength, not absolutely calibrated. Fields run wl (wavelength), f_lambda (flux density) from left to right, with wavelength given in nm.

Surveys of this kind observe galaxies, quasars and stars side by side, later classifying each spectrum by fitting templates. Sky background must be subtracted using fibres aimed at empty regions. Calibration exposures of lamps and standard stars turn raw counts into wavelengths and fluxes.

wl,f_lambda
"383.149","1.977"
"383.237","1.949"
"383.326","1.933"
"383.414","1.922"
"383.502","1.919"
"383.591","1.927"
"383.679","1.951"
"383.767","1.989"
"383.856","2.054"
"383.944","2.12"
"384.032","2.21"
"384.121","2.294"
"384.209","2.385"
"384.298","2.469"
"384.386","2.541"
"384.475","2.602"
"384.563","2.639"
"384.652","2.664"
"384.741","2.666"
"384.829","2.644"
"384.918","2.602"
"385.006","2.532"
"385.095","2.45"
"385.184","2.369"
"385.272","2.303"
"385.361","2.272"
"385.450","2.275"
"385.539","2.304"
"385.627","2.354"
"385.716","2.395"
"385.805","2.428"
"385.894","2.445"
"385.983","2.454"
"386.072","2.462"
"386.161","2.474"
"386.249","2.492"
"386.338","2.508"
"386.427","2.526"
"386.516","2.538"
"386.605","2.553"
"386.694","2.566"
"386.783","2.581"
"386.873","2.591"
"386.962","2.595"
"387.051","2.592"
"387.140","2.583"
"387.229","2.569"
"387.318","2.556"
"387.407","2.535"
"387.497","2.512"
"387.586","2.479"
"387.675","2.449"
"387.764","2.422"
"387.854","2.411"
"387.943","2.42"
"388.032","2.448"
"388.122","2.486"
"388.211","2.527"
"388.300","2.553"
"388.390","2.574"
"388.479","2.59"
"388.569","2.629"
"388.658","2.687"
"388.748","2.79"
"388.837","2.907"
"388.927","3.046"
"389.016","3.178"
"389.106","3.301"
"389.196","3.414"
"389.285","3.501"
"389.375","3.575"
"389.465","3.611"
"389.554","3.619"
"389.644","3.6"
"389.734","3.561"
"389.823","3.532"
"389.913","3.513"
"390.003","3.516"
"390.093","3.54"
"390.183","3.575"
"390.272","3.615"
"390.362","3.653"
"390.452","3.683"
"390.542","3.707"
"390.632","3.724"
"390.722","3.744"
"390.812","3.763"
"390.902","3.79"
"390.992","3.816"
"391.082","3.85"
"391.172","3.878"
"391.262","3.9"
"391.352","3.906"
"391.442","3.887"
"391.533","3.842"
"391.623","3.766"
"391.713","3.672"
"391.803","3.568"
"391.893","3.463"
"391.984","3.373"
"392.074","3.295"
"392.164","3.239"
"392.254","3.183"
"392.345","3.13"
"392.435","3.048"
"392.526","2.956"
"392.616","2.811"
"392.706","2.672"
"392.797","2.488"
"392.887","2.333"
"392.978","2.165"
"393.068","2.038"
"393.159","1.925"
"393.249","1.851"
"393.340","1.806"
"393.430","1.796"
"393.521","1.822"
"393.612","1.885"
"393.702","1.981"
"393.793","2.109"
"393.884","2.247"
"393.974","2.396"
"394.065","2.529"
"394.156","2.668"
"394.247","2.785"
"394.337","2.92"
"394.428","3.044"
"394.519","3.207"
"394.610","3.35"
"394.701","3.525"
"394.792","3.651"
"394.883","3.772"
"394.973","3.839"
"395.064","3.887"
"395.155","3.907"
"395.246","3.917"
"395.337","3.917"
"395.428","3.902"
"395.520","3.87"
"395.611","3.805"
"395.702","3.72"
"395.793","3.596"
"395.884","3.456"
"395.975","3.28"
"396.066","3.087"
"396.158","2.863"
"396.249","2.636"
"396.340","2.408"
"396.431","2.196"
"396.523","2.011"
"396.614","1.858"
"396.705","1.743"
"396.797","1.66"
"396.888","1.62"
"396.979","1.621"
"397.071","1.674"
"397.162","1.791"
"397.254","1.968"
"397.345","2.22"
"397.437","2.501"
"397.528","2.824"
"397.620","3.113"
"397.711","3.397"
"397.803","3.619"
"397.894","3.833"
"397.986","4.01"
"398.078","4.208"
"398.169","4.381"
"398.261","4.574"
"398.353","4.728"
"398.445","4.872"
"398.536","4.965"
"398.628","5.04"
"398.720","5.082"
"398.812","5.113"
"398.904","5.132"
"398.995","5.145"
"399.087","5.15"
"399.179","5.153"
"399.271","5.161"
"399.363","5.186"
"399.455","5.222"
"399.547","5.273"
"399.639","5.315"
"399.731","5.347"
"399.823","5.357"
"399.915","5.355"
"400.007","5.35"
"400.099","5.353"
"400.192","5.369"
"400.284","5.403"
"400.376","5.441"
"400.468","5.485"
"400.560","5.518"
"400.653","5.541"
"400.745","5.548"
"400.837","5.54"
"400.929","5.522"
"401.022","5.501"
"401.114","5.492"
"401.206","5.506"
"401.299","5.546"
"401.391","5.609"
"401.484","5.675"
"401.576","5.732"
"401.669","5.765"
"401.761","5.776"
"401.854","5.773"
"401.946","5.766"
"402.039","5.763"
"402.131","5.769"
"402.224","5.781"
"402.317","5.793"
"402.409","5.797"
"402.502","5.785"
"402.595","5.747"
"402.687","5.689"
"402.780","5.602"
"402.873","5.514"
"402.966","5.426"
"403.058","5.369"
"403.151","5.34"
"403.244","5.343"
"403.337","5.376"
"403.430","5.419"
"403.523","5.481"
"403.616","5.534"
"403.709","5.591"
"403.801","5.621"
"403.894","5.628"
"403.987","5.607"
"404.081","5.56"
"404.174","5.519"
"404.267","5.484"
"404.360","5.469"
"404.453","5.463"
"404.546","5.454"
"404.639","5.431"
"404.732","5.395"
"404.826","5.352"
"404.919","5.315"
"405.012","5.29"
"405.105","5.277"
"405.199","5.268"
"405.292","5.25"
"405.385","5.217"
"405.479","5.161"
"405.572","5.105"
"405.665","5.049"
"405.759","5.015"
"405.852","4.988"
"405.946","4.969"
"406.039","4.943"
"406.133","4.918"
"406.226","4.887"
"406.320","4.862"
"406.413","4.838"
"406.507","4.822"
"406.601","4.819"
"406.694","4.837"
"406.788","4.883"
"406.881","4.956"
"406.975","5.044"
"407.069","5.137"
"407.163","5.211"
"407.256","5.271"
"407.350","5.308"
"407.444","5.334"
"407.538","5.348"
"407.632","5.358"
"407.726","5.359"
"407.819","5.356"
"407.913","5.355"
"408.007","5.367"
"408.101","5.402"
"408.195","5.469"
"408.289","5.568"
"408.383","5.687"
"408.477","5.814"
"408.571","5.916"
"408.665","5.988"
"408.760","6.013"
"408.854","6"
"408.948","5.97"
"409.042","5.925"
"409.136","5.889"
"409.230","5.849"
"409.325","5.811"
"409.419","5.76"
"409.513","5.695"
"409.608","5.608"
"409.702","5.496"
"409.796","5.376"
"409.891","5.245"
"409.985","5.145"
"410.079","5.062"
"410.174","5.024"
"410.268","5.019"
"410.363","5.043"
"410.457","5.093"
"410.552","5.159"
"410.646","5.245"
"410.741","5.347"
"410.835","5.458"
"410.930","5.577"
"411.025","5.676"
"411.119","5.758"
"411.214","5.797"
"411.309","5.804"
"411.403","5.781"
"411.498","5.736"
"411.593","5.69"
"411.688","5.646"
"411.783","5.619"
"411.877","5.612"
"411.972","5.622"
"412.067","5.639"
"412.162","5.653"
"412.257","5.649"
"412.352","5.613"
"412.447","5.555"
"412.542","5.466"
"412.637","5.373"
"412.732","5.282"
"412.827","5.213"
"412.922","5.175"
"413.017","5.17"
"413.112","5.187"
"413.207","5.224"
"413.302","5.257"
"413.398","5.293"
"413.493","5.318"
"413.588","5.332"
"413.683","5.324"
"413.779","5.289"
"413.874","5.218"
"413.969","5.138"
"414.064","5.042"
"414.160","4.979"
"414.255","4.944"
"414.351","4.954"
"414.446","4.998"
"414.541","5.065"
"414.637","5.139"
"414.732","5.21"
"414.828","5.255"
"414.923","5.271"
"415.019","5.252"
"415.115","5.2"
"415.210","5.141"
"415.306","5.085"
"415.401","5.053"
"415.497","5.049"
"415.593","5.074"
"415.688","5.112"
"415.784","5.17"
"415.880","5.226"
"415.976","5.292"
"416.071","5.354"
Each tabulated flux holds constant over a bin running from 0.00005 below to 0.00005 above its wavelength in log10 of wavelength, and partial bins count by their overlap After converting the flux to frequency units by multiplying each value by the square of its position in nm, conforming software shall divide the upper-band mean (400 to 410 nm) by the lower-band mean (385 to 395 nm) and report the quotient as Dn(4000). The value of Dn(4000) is 2.02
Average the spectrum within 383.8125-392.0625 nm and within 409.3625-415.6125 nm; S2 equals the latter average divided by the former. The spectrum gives 1.82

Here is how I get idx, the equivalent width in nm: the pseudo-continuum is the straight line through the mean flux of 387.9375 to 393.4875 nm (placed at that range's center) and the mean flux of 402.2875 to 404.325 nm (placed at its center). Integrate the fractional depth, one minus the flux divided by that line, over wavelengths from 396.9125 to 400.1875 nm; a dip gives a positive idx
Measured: 0.30 nm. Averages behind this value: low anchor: 3.16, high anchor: 5.55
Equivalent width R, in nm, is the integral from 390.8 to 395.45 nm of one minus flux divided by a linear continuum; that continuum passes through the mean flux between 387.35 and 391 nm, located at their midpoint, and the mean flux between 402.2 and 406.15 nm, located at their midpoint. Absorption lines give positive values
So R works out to 0.80 nm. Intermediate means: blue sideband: 3.14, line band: 3.08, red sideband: 5.4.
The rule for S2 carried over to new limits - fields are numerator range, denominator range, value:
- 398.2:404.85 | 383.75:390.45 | 2.00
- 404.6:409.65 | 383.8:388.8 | 2.15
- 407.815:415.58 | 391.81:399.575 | 1.67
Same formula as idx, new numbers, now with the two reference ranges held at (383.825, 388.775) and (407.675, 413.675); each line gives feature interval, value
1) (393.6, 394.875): 0.25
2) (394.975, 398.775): 0.53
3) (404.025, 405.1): -0.15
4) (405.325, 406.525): -0.02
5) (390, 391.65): -0.38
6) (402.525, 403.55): -0.21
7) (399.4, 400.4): -0.28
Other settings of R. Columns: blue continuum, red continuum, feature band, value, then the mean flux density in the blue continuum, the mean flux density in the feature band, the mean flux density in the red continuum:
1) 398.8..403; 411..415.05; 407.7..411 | -0.064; 5.5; 5.52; 5.38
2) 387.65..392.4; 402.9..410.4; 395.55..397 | 0.514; 3.31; 2.63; 5.36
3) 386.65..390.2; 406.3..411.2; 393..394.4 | 0.536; 2.9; 2.2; 5.4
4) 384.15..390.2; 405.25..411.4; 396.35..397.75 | 0.641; 2.72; 2.15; 5.35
